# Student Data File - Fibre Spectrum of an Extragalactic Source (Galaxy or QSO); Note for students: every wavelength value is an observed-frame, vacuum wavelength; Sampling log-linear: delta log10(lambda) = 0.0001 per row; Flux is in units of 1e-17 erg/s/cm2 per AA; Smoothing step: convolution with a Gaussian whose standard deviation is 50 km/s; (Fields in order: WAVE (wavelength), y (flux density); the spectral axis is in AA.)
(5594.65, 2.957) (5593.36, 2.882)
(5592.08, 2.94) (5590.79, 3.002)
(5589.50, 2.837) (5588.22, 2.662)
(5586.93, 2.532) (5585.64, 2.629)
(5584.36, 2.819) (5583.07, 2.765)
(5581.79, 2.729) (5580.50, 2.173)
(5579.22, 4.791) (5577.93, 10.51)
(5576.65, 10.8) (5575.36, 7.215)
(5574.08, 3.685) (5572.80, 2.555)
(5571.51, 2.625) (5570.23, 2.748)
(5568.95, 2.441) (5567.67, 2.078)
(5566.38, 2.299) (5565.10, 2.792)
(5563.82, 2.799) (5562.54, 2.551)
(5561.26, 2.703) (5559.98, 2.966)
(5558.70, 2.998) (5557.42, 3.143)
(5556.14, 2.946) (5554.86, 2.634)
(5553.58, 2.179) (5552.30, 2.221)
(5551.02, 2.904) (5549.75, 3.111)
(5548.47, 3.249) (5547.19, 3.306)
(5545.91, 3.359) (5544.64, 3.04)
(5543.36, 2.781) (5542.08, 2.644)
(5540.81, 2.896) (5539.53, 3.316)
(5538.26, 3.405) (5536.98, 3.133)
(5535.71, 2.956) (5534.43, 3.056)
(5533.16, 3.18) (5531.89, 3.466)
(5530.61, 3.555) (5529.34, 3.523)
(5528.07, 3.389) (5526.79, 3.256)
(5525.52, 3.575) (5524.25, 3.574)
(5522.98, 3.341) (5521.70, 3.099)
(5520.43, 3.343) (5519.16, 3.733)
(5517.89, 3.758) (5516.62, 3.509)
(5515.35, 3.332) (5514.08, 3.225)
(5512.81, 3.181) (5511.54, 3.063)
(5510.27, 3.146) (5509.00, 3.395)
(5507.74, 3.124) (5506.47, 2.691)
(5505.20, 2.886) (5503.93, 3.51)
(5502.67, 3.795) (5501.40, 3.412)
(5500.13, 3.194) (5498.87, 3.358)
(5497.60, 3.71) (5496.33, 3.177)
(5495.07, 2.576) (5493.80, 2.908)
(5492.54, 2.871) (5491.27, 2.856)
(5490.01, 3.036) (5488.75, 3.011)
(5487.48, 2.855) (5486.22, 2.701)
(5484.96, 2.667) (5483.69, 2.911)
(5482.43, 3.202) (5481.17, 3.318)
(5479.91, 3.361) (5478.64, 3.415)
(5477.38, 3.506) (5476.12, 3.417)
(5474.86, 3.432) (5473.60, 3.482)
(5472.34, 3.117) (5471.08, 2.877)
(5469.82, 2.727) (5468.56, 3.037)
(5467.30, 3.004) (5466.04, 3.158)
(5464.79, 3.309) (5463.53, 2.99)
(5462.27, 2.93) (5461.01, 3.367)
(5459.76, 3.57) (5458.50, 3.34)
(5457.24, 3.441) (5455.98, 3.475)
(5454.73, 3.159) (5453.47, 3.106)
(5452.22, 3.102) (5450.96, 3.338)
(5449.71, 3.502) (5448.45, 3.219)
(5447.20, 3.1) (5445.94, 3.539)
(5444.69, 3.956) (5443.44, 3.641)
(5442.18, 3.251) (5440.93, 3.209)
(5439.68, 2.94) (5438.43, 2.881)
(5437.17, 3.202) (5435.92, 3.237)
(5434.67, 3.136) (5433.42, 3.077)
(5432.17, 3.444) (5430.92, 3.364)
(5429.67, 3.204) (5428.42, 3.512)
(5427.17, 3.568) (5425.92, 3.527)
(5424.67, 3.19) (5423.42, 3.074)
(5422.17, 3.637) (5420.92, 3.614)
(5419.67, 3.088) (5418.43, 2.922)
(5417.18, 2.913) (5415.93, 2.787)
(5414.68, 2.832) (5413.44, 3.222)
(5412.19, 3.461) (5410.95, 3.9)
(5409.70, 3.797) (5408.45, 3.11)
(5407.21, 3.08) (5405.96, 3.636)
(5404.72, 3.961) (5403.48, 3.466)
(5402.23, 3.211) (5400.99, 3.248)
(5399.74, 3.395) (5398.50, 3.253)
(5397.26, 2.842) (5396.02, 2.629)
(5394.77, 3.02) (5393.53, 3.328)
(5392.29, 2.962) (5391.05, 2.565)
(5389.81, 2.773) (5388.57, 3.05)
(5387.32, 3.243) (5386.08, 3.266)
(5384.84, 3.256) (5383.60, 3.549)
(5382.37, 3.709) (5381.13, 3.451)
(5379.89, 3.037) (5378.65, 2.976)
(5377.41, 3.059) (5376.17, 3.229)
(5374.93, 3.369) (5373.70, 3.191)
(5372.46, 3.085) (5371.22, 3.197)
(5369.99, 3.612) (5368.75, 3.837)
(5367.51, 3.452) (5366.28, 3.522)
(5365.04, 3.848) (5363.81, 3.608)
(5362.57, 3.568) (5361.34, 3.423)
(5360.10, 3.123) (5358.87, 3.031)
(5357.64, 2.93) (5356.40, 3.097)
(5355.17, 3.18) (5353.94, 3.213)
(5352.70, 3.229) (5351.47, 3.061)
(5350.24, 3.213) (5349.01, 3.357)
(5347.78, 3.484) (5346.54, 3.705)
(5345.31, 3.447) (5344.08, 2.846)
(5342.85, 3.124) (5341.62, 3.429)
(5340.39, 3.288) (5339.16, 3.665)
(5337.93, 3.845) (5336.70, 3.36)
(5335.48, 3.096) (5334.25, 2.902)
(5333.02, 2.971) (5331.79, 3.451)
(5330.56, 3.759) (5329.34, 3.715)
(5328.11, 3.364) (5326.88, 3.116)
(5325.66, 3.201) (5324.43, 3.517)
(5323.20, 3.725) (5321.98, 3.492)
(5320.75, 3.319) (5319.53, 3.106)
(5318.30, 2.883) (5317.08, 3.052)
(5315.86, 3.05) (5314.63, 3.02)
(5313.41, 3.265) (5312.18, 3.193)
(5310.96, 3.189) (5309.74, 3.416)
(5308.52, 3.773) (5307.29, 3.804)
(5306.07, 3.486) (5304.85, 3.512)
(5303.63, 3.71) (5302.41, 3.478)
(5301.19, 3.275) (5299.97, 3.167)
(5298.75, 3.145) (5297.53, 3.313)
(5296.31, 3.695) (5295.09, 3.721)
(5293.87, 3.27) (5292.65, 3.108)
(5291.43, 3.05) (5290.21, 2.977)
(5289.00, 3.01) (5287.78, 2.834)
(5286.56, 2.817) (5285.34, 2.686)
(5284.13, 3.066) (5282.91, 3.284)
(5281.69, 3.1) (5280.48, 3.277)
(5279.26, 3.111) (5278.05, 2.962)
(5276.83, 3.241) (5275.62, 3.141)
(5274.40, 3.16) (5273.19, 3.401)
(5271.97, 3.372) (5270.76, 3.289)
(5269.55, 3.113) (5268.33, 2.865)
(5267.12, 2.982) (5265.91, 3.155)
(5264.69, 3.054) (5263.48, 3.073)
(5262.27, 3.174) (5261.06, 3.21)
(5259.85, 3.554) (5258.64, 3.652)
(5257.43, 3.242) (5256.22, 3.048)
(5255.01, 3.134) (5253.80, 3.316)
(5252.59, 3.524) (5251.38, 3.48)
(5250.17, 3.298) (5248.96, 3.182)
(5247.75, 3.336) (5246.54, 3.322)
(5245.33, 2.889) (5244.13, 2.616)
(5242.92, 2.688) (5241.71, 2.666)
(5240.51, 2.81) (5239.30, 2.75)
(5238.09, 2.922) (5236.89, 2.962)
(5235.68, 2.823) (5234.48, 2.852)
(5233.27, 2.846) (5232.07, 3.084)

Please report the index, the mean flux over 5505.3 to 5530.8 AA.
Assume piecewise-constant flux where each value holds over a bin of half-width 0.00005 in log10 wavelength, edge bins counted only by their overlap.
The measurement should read 3.33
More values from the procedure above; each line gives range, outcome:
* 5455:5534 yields 3.23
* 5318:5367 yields 3.33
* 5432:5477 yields 3.24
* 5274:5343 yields 3.28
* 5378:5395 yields 3.16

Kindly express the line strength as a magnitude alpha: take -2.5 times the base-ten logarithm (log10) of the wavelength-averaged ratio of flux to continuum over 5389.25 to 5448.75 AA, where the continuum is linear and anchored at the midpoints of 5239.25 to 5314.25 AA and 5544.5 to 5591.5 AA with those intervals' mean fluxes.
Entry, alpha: 0.01 mag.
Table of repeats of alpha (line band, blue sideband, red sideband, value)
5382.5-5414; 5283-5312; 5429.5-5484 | 0.002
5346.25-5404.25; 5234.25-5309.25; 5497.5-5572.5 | -0.037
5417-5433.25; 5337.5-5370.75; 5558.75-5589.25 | 0.044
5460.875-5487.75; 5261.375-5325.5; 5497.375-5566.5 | 0.013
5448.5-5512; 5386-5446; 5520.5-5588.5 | 0.040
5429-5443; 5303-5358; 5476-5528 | 0.026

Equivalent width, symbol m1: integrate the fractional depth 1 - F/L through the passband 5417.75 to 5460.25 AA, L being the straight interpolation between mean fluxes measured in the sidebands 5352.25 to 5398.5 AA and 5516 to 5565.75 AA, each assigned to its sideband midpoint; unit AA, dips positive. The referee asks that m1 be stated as -1.68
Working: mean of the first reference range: 3.23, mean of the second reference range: 3.11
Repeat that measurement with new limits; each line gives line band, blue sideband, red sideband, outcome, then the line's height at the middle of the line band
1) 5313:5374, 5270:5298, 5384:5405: -3.3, 3.15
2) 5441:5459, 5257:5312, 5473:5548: -0.8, 3.23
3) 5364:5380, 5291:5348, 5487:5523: -0.2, 3.31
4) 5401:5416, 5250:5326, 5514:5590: -0.4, 3.29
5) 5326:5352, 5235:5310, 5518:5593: -1.0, 3.22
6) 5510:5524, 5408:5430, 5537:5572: -1.9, 2.96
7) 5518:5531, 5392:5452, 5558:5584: 0.7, 3.64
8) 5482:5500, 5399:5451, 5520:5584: 2.0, 3.36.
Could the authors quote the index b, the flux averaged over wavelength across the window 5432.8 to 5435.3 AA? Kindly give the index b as 3.11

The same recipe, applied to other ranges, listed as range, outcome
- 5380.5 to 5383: 3.59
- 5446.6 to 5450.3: 3.27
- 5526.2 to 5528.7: 3.31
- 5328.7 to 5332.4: 3.64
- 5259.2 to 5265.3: 3.22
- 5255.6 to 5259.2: 3.31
